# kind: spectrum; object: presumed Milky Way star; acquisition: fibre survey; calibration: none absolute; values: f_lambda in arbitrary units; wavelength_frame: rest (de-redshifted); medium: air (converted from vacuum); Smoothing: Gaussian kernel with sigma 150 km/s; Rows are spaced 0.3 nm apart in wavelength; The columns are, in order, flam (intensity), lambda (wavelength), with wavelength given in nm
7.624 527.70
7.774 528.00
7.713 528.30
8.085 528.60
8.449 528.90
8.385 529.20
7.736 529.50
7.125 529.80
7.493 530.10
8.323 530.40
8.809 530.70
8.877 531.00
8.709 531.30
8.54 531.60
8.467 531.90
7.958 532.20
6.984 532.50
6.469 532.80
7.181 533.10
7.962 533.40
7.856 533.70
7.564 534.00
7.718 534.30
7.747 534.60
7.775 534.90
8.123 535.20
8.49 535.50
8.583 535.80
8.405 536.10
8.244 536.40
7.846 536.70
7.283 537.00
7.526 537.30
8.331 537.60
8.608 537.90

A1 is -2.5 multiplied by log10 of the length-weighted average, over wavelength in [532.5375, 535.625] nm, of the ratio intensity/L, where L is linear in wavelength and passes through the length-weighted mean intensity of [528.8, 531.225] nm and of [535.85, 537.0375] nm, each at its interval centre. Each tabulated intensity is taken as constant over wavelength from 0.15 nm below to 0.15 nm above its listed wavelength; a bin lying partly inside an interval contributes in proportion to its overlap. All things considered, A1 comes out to 0.06 mag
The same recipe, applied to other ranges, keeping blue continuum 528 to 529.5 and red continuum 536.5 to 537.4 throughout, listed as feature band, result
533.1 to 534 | 0.01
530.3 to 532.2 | -0.09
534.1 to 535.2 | -0.01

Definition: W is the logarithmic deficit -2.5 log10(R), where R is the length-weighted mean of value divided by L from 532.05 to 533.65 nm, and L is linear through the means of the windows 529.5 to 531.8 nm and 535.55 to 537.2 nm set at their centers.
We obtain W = 0.117 mag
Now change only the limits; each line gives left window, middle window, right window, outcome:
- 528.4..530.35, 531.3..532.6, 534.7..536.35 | -0.01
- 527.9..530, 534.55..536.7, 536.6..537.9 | -0.05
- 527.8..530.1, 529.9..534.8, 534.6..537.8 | 0.01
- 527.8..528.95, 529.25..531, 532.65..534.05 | -0.04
